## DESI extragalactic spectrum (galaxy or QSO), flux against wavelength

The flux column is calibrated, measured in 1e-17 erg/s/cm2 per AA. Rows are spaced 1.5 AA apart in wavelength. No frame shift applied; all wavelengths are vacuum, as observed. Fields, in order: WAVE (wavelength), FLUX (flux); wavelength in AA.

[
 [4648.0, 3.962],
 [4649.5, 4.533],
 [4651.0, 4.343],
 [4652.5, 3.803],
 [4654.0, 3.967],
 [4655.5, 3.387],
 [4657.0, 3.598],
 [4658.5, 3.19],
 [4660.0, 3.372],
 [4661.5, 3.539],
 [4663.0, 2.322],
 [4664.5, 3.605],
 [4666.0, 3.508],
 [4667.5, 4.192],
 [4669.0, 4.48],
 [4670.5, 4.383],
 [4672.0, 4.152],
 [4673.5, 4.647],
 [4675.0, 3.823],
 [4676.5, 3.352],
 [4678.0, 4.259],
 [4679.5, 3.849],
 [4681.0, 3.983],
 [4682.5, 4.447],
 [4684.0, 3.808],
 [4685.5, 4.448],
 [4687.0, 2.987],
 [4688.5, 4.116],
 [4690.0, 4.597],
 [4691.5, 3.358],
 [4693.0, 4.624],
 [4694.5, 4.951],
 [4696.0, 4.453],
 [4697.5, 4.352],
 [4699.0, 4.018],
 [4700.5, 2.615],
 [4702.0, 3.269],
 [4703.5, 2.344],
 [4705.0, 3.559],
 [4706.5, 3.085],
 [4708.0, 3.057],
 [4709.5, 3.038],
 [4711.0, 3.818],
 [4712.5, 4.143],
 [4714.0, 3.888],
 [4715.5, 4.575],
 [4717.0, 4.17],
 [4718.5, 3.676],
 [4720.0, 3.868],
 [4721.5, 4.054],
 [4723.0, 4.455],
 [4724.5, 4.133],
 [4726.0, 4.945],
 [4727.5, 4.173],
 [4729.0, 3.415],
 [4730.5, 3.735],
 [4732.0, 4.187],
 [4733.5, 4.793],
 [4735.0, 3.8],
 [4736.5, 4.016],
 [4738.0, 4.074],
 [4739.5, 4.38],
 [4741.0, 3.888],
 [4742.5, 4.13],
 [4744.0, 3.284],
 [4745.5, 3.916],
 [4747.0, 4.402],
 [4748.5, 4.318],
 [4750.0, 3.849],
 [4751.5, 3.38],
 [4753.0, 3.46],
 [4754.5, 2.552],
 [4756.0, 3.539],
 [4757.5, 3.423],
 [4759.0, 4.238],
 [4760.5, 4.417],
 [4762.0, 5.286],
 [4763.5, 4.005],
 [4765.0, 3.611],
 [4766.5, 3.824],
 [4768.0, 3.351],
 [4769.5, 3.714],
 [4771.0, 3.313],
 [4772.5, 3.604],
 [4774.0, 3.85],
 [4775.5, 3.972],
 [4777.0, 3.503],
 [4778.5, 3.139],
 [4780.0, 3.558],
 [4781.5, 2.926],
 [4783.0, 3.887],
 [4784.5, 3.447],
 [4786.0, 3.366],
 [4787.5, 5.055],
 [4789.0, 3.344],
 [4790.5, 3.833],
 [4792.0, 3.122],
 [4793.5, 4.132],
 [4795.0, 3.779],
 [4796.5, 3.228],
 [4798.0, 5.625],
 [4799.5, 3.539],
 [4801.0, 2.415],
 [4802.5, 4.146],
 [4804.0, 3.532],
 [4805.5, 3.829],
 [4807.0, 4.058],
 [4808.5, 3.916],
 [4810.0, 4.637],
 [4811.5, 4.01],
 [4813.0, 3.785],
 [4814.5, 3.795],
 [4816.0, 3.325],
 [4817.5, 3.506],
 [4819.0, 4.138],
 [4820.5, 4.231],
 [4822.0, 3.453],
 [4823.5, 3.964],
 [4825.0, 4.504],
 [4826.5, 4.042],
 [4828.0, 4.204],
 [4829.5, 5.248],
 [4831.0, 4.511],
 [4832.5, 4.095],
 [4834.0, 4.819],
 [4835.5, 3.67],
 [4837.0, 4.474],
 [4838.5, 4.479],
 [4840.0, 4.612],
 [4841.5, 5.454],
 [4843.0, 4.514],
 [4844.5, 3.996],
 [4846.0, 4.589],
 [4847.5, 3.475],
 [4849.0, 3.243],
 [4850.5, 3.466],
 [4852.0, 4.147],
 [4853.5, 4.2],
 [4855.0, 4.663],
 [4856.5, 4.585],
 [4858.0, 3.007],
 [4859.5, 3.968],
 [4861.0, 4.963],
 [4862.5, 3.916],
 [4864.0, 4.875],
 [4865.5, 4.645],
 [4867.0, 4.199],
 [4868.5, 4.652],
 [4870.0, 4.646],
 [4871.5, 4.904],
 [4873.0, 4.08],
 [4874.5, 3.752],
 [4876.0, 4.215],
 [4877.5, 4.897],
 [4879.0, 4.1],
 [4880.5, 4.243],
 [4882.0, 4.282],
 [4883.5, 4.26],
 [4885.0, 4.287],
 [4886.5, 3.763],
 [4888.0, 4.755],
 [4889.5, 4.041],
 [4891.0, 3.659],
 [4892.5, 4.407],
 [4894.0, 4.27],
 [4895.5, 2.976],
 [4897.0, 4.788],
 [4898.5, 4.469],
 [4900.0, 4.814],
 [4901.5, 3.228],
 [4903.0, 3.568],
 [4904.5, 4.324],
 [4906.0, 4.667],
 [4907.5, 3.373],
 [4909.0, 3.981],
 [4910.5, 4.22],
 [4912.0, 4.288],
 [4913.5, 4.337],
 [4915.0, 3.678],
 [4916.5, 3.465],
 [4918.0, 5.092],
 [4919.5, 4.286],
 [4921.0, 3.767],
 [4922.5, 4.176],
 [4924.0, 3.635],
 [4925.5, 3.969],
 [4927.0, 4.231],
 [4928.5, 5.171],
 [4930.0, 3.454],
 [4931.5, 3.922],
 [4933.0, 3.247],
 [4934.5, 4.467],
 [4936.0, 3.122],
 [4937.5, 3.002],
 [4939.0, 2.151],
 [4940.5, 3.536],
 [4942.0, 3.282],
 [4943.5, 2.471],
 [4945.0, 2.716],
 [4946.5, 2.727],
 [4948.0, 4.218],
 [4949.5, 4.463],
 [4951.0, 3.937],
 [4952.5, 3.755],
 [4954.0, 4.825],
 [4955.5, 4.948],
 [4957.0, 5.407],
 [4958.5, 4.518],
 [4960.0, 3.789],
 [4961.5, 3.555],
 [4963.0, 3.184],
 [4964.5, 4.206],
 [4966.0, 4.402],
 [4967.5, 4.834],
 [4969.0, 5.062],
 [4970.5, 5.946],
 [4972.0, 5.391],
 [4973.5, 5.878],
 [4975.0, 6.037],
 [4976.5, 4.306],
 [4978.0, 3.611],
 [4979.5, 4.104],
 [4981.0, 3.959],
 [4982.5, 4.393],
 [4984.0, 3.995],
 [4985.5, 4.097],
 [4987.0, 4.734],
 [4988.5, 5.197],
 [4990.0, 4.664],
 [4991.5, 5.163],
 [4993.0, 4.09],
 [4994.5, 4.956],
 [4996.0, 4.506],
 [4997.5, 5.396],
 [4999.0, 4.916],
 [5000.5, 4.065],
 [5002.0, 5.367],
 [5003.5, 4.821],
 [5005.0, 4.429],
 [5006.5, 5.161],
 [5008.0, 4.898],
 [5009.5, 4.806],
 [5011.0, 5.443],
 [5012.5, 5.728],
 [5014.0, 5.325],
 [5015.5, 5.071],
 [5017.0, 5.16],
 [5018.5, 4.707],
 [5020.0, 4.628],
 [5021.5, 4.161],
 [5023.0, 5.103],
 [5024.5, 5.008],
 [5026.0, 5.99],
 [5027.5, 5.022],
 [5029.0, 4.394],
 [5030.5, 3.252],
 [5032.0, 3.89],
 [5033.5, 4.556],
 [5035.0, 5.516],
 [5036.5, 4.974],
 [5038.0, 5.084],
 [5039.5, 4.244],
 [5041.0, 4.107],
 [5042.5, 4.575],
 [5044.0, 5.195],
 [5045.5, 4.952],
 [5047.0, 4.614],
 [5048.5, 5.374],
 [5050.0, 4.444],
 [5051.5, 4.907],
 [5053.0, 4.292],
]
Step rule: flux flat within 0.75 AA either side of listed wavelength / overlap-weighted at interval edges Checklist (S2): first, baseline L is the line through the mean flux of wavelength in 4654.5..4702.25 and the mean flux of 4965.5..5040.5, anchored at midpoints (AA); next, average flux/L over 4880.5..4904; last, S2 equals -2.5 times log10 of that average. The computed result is 0.10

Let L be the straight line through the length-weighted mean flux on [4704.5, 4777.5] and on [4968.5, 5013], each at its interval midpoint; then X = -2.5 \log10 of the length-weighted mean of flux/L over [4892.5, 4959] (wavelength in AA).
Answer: 0.17 mag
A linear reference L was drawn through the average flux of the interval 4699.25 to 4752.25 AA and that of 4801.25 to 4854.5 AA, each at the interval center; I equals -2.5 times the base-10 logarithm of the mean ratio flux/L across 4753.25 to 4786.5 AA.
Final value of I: 0.08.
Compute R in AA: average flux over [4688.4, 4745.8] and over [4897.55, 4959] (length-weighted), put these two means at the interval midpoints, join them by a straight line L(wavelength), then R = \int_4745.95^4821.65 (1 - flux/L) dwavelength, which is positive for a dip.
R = 2.8 AA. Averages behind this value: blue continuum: 3.92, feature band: 3.78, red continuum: 3.92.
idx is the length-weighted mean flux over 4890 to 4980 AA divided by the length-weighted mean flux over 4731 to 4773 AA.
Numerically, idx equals 1.05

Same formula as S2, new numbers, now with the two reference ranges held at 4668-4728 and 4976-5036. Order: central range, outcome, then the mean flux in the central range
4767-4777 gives 0.14 mag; 3.63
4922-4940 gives 0.22 mag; 3.7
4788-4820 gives 0.11 mag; 3.81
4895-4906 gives 0.09 mag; 4.09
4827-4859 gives 0.01 mag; 4.26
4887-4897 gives 0.09 mag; 4.07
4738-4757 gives 0.08 mag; 3.77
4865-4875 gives -0.01 mag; 4.42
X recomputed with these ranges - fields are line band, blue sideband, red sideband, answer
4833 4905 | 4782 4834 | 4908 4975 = -0.06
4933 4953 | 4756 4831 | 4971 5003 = 0.32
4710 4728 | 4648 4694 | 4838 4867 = -0.04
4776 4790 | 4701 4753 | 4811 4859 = 0.12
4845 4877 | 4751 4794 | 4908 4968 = -0.11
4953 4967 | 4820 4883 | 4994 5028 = 0.11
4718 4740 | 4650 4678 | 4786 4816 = -0.08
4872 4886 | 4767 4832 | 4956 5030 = -0.01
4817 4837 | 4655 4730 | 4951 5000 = 0.00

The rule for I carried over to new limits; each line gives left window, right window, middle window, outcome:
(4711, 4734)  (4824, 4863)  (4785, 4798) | 0.100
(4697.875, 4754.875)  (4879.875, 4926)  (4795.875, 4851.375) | -0.027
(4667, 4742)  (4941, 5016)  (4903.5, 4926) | 0.082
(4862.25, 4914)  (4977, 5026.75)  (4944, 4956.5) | 0.149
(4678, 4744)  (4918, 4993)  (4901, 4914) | 0.031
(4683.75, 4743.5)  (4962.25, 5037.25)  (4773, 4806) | 0.127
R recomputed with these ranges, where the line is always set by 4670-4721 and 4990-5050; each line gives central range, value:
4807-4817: 0.72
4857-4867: 0.30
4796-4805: 0.90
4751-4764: 0.77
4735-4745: 0.14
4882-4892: 0.66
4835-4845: -0.44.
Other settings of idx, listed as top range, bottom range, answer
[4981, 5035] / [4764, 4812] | 1.28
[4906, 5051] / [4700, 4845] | 1.14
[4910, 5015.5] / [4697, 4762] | 1.13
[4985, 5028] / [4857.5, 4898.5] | 1.16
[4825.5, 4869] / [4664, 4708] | 1.10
